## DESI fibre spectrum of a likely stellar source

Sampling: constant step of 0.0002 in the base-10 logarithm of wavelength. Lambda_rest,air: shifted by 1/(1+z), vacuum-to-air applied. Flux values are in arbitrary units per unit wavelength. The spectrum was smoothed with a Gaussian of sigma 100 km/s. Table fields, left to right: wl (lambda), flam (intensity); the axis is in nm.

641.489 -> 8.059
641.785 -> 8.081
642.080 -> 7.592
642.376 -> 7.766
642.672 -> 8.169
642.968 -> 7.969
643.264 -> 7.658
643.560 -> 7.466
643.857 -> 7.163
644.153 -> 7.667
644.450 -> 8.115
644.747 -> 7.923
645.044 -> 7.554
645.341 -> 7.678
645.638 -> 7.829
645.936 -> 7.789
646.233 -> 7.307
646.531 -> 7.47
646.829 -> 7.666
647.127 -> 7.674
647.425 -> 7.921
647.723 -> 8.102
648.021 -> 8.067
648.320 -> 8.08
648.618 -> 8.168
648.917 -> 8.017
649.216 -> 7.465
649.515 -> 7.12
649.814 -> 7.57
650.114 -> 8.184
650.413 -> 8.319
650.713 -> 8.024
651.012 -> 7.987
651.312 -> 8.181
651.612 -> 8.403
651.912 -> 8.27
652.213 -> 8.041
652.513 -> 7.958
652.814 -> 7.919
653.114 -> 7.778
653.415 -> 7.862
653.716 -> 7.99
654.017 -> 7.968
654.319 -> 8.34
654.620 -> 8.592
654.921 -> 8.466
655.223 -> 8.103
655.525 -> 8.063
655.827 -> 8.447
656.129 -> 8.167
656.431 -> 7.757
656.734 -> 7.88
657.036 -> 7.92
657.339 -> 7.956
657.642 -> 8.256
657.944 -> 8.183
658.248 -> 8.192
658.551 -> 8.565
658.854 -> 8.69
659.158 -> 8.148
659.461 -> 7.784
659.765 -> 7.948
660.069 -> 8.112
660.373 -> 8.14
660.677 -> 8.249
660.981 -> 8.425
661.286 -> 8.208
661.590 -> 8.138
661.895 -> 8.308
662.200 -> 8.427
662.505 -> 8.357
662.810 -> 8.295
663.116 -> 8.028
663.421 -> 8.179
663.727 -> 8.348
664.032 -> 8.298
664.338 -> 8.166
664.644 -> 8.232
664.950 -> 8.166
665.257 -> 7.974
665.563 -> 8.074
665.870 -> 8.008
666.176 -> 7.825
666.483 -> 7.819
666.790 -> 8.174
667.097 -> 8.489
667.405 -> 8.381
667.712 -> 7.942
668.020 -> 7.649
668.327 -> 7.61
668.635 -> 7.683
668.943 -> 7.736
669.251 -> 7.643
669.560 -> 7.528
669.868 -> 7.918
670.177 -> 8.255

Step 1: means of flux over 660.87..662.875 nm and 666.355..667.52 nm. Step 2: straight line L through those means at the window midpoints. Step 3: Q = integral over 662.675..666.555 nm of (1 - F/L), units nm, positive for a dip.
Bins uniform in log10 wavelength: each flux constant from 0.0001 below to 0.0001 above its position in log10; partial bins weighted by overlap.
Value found 0.07 nm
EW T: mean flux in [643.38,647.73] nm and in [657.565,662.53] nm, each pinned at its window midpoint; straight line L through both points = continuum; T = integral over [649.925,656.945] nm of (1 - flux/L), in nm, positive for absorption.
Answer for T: -0.115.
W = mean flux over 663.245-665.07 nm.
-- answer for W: 8.23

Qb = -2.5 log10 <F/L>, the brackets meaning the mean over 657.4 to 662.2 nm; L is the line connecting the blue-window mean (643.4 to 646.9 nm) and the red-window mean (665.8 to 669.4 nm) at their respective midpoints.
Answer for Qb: -0.06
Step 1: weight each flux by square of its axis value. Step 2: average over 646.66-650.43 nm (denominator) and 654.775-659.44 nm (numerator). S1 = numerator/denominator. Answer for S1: 1.1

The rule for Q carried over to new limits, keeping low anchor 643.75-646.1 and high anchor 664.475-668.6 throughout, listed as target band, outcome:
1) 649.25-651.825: -0.05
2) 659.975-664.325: -0.16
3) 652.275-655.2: -0.09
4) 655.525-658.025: -0.06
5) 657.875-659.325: -0.08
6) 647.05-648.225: -0.03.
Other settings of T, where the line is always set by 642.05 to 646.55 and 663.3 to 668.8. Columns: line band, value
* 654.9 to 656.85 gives -0.05 nm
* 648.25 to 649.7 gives 0.01 nm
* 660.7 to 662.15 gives -0.05 nm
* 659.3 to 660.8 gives -0.02 nm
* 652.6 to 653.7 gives 0.00 nm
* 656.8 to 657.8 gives -0.01 nm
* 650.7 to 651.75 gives -0.05 nm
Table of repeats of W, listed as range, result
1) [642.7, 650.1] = 7.74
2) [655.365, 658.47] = 8.09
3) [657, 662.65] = 8.22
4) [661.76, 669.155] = 8.09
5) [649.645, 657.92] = 8.09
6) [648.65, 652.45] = 7.97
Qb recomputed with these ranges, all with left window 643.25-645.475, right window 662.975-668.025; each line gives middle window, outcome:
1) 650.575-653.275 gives -0.03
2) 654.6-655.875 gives -0.05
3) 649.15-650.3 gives 0.02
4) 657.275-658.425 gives -0.03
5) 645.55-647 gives 0.01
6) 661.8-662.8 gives -0.04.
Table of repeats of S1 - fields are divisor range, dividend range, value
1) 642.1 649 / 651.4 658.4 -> 1.07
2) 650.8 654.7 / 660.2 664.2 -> 1.05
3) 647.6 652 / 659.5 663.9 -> 1.07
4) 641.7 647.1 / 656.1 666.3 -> 1.11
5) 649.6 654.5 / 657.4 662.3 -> 1.05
